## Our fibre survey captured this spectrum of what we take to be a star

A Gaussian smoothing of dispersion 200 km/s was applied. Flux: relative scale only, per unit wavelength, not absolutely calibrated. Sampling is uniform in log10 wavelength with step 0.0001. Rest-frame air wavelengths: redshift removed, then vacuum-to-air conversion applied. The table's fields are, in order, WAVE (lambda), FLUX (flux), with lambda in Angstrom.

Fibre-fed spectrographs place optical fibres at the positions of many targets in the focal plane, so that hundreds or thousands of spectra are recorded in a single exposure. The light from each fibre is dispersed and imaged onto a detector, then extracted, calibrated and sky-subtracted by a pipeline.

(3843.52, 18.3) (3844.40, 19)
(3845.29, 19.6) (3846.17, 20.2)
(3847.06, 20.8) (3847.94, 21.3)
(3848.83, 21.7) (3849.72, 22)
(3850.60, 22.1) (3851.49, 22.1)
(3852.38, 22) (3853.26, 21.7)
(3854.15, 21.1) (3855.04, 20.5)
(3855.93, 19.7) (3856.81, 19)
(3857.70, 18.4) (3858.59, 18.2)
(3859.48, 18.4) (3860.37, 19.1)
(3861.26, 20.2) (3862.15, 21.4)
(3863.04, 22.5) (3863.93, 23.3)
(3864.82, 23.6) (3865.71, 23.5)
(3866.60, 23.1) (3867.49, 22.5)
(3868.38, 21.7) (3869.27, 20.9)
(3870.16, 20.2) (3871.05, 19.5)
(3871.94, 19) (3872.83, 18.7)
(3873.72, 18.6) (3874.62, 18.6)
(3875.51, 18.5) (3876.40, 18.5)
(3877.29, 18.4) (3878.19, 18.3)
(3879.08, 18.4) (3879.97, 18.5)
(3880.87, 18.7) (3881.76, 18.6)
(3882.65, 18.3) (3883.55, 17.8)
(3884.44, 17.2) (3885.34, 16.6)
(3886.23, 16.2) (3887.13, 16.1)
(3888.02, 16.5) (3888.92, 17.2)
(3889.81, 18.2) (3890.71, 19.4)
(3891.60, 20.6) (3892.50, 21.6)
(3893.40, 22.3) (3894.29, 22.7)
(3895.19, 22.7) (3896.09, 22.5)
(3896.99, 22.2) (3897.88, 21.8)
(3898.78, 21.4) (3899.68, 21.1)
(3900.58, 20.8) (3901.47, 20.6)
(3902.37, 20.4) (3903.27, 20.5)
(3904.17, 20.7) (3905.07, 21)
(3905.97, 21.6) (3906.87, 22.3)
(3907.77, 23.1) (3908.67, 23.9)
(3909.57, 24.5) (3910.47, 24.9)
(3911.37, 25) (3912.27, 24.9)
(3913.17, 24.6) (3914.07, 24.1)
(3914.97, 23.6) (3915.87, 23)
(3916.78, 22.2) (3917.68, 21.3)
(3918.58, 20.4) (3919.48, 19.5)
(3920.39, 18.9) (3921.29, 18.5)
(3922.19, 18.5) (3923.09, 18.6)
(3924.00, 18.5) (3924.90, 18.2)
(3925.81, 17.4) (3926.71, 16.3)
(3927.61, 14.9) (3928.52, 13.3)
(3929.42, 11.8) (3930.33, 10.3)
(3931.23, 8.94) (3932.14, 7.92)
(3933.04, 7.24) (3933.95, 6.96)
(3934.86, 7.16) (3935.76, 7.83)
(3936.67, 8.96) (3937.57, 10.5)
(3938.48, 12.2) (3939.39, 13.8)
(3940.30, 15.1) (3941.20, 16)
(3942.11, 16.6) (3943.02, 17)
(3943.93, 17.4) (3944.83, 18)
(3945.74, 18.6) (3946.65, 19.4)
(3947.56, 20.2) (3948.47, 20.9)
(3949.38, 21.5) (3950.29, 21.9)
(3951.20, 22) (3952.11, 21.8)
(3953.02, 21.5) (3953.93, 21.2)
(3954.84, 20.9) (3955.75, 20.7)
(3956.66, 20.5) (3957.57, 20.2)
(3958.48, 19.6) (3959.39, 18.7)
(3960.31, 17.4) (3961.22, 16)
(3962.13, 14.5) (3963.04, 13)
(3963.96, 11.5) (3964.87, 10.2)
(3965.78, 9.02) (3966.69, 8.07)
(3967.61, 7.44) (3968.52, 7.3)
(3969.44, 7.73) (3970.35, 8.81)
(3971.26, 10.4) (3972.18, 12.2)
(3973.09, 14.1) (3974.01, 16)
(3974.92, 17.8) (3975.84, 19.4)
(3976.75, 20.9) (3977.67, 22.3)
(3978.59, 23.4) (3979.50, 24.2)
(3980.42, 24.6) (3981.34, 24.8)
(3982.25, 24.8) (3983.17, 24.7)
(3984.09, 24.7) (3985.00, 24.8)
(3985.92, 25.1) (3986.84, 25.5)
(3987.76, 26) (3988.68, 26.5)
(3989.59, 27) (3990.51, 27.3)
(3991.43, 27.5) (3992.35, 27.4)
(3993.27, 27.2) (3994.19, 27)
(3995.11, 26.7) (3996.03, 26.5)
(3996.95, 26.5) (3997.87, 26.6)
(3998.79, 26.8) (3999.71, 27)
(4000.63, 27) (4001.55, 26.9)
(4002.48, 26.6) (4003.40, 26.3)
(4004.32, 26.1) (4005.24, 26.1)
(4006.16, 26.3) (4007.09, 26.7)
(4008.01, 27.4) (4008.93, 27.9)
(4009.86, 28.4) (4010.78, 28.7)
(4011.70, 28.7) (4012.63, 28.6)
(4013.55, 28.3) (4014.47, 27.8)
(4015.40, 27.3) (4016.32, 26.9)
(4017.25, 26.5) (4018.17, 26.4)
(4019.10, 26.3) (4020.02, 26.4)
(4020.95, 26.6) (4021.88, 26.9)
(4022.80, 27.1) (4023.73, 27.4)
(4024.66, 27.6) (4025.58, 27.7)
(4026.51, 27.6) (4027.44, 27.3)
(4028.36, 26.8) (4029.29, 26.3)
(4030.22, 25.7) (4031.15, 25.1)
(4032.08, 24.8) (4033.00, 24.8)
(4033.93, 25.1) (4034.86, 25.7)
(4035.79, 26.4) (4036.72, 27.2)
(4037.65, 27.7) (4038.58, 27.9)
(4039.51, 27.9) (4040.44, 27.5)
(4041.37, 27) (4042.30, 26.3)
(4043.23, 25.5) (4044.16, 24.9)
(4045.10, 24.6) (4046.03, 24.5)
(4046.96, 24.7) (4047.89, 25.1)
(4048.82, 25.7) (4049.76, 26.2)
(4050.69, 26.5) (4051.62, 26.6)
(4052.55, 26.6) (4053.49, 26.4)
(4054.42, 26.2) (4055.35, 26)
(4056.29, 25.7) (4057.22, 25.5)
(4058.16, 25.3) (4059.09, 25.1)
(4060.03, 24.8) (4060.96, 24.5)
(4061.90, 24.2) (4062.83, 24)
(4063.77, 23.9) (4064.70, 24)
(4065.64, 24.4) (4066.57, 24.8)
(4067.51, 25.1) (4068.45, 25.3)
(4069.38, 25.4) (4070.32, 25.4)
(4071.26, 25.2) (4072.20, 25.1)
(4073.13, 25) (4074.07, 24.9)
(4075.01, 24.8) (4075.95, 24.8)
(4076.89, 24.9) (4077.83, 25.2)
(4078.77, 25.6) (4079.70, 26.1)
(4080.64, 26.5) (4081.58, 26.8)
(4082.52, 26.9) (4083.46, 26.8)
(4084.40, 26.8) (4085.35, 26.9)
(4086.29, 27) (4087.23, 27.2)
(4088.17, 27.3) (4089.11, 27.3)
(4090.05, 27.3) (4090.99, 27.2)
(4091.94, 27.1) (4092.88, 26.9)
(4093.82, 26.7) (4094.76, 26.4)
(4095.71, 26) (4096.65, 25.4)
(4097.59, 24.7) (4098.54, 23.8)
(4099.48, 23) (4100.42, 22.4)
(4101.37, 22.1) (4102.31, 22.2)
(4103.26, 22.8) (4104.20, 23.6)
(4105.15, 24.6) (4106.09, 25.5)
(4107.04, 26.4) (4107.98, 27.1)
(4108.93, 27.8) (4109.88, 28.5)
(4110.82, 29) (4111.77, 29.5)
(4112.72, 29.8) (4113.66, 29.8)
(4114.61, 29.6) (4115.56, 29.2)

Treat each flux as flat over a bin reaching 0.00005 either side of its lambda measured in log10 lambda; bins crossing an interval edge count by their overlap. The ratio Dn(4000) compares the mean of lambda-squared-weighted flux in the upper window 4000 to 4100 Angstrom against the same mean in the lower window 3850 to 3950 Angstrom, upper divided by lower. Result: 1.5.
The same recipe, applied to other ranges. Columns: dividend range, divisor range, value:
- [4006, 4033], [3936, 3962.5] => 1.56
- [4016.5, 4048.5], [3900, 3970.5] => 1.61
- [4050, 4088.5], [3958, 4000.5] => 1.32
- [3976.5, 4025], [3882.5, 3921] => 1.32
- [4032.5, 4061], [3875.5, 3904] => 1.44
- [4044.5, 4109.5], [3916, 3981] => 1.69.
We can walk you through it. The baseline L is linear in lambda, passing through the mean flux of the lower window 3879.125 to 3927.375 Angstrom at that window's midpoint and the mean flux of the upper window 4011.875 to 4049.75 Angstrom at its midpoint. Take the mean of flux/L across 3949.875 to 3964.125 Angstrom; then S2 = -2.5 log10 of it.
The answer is 0.21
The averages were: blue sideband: 20.5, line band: 19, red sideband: 26.5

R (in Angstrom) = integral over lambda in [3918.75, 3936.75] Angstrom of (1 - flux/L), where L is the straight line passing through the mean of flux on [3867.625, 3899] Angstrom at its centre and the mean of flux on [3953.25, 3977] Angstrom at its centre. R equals 3.5 Angstrom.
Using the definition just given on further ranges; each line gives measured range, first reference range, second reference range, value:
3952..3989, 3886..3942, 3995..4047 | 7.49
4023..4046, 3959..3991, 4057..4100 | -4.09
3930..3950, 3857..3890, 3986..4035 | 7.98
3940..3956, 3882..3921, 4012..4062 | 2.33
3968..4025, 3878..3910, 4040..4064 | -1.64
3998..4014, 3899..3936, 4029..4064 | -2.59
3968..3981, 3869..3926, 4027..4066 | 3.79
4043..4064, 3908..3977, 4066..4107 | -1.72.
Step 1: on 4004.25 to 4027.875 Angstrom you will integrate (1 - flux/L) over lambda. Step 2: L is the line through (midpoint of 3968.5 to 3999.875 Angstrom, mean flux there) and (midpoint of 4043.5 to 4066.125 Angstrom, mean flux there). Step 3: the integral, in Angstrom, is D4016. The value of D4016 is -3.6 Angstrom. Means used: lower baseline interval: 22.4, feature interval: 27.3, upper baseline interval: 25.2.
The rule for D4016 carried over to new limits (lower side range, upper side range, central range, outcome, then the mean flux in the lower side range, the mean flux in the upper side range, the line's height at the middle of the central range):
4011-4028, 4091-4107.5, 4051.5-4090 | 0.0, 27.3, 24.7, 25.7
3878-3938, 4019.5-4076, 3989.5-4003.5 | -2.3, 18.5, 25.8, 23.1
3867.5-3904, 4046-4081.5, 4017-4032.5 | -1.7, 19.5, 25.3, 24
